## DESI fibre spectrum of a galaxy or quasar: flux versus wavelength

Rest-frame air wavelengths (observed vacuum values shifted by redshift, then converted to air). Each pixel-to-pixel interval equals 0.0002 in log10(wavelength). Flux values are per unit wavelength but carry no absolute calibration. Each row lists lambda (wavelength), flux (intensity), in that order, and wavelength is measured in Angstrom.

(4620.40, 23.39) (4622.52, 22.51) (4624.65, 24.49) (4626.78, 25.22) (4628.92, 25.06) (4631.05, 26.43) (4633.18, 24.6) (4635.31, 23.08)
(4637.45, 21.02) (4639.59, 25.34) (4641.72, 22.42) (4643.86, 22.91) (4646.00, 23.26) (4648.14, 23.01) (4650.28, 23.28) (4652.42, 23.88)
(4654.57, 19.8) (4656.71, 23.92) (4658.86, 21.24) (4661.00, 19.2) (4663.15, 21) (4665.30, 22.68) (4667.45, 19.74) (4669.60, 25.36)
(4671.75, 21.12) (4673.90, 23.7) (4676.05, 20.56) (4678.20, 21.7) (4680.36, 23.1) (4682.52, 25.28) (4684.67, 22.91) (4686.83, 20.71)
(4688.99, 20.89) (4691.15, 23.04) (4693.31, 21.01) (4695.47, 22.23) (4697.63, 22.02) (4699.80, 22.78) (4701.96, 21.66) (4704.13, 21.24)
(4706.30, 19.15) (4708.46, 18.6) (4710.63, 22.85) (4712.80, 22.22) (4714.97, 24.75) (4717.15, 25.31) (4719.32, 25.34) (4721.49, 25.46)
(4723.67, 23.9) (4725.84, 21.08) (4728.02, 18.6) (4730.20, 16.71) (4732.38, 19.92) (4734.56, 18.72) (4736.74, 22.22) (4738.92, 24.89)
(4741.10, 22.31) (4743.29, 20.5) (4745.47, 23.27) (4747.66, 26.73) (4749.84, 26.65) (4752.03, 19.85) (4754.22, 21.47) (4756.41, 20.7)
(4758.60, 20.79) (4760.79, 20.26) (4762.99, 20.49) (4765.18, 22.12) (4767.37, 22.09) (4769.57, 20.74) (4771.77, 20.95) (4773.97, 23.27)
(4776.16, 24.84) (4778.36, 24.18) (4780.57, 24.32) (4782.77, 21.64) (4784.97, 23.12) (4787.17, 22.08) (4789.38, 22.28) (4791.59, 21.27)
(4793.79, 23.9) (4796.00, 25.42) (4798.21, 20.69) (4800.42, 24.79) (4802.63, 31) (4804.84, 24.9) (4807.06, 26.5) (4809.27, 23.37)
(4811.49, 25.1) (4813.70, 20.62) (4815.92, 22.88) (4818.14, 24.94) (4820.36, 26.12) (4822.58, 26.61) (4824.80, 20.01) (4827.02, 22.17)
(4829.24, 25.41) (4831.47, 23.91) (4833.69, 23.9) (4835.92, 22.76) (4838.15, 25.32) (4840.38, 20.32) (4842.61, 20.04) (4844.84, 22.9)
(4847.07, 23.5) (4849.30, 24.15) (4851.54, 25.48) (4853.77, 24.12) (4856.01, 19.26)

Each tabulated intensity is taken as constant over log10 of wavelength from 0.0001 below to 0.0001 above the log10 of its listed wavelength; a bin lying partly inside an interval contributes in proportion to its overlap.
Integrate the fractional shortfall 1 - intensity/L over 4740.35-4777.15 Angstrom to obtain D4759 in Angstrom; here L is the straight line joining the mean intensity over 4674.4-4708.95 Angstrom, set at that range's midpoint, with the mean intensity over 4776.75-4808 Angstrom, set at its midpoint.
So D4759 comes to 1.7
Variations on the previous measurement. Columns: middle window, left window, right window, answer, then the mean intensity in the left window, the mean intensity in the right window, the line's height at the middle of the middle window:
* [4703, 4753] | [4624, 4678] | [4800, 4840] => 2.9 Angstrom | 22.9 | 24.4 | 23.5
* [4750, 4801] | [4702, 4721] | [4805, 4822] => 2.9 Angstrom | 22.5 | 24.3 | 23.6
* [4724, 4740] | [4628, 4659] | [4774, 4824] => 2.2 Angstrom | 23.3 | 24.1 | 23.8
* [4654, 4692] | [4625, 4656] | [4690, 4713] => 0.7 Angstrom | 23.5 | 21.5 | 22.5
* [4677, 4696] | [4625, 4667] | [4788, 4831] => 0.8 Angstrom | 23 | 24.1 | 23.3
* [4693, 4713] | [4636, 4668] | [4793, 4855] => 1.2 Angstrom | 22.2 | 23.9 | 22.7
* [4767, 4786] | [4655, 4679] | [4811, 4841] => 0.2 Angstrom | 21.8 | 23.6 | 23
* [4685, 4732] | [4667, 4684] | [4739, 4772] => 1.2 Angstrom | 22.7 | 22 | 22.4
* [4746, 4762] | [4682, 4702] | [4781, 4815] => 0.5 Angstrom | 22.2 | 23.8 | 23.1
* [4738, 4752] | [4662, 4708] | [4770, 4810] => -0.5 Angstrom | 21.9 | 23.8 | 23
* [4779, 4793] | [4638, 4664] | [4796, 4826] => 0.9 Angstrom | 22.4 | 24.5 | 24.1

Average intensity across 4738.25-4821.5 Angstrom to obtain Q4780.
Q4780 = 23.2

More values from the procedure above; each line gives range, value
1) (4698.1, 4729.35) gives 22.3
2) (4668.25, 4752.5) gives 22.3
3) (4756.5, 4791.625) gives 22.1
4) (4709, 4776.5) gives 22.2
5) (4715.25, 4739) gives 22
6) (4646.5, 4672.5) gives 22.1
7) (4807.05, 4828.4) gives 23.7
